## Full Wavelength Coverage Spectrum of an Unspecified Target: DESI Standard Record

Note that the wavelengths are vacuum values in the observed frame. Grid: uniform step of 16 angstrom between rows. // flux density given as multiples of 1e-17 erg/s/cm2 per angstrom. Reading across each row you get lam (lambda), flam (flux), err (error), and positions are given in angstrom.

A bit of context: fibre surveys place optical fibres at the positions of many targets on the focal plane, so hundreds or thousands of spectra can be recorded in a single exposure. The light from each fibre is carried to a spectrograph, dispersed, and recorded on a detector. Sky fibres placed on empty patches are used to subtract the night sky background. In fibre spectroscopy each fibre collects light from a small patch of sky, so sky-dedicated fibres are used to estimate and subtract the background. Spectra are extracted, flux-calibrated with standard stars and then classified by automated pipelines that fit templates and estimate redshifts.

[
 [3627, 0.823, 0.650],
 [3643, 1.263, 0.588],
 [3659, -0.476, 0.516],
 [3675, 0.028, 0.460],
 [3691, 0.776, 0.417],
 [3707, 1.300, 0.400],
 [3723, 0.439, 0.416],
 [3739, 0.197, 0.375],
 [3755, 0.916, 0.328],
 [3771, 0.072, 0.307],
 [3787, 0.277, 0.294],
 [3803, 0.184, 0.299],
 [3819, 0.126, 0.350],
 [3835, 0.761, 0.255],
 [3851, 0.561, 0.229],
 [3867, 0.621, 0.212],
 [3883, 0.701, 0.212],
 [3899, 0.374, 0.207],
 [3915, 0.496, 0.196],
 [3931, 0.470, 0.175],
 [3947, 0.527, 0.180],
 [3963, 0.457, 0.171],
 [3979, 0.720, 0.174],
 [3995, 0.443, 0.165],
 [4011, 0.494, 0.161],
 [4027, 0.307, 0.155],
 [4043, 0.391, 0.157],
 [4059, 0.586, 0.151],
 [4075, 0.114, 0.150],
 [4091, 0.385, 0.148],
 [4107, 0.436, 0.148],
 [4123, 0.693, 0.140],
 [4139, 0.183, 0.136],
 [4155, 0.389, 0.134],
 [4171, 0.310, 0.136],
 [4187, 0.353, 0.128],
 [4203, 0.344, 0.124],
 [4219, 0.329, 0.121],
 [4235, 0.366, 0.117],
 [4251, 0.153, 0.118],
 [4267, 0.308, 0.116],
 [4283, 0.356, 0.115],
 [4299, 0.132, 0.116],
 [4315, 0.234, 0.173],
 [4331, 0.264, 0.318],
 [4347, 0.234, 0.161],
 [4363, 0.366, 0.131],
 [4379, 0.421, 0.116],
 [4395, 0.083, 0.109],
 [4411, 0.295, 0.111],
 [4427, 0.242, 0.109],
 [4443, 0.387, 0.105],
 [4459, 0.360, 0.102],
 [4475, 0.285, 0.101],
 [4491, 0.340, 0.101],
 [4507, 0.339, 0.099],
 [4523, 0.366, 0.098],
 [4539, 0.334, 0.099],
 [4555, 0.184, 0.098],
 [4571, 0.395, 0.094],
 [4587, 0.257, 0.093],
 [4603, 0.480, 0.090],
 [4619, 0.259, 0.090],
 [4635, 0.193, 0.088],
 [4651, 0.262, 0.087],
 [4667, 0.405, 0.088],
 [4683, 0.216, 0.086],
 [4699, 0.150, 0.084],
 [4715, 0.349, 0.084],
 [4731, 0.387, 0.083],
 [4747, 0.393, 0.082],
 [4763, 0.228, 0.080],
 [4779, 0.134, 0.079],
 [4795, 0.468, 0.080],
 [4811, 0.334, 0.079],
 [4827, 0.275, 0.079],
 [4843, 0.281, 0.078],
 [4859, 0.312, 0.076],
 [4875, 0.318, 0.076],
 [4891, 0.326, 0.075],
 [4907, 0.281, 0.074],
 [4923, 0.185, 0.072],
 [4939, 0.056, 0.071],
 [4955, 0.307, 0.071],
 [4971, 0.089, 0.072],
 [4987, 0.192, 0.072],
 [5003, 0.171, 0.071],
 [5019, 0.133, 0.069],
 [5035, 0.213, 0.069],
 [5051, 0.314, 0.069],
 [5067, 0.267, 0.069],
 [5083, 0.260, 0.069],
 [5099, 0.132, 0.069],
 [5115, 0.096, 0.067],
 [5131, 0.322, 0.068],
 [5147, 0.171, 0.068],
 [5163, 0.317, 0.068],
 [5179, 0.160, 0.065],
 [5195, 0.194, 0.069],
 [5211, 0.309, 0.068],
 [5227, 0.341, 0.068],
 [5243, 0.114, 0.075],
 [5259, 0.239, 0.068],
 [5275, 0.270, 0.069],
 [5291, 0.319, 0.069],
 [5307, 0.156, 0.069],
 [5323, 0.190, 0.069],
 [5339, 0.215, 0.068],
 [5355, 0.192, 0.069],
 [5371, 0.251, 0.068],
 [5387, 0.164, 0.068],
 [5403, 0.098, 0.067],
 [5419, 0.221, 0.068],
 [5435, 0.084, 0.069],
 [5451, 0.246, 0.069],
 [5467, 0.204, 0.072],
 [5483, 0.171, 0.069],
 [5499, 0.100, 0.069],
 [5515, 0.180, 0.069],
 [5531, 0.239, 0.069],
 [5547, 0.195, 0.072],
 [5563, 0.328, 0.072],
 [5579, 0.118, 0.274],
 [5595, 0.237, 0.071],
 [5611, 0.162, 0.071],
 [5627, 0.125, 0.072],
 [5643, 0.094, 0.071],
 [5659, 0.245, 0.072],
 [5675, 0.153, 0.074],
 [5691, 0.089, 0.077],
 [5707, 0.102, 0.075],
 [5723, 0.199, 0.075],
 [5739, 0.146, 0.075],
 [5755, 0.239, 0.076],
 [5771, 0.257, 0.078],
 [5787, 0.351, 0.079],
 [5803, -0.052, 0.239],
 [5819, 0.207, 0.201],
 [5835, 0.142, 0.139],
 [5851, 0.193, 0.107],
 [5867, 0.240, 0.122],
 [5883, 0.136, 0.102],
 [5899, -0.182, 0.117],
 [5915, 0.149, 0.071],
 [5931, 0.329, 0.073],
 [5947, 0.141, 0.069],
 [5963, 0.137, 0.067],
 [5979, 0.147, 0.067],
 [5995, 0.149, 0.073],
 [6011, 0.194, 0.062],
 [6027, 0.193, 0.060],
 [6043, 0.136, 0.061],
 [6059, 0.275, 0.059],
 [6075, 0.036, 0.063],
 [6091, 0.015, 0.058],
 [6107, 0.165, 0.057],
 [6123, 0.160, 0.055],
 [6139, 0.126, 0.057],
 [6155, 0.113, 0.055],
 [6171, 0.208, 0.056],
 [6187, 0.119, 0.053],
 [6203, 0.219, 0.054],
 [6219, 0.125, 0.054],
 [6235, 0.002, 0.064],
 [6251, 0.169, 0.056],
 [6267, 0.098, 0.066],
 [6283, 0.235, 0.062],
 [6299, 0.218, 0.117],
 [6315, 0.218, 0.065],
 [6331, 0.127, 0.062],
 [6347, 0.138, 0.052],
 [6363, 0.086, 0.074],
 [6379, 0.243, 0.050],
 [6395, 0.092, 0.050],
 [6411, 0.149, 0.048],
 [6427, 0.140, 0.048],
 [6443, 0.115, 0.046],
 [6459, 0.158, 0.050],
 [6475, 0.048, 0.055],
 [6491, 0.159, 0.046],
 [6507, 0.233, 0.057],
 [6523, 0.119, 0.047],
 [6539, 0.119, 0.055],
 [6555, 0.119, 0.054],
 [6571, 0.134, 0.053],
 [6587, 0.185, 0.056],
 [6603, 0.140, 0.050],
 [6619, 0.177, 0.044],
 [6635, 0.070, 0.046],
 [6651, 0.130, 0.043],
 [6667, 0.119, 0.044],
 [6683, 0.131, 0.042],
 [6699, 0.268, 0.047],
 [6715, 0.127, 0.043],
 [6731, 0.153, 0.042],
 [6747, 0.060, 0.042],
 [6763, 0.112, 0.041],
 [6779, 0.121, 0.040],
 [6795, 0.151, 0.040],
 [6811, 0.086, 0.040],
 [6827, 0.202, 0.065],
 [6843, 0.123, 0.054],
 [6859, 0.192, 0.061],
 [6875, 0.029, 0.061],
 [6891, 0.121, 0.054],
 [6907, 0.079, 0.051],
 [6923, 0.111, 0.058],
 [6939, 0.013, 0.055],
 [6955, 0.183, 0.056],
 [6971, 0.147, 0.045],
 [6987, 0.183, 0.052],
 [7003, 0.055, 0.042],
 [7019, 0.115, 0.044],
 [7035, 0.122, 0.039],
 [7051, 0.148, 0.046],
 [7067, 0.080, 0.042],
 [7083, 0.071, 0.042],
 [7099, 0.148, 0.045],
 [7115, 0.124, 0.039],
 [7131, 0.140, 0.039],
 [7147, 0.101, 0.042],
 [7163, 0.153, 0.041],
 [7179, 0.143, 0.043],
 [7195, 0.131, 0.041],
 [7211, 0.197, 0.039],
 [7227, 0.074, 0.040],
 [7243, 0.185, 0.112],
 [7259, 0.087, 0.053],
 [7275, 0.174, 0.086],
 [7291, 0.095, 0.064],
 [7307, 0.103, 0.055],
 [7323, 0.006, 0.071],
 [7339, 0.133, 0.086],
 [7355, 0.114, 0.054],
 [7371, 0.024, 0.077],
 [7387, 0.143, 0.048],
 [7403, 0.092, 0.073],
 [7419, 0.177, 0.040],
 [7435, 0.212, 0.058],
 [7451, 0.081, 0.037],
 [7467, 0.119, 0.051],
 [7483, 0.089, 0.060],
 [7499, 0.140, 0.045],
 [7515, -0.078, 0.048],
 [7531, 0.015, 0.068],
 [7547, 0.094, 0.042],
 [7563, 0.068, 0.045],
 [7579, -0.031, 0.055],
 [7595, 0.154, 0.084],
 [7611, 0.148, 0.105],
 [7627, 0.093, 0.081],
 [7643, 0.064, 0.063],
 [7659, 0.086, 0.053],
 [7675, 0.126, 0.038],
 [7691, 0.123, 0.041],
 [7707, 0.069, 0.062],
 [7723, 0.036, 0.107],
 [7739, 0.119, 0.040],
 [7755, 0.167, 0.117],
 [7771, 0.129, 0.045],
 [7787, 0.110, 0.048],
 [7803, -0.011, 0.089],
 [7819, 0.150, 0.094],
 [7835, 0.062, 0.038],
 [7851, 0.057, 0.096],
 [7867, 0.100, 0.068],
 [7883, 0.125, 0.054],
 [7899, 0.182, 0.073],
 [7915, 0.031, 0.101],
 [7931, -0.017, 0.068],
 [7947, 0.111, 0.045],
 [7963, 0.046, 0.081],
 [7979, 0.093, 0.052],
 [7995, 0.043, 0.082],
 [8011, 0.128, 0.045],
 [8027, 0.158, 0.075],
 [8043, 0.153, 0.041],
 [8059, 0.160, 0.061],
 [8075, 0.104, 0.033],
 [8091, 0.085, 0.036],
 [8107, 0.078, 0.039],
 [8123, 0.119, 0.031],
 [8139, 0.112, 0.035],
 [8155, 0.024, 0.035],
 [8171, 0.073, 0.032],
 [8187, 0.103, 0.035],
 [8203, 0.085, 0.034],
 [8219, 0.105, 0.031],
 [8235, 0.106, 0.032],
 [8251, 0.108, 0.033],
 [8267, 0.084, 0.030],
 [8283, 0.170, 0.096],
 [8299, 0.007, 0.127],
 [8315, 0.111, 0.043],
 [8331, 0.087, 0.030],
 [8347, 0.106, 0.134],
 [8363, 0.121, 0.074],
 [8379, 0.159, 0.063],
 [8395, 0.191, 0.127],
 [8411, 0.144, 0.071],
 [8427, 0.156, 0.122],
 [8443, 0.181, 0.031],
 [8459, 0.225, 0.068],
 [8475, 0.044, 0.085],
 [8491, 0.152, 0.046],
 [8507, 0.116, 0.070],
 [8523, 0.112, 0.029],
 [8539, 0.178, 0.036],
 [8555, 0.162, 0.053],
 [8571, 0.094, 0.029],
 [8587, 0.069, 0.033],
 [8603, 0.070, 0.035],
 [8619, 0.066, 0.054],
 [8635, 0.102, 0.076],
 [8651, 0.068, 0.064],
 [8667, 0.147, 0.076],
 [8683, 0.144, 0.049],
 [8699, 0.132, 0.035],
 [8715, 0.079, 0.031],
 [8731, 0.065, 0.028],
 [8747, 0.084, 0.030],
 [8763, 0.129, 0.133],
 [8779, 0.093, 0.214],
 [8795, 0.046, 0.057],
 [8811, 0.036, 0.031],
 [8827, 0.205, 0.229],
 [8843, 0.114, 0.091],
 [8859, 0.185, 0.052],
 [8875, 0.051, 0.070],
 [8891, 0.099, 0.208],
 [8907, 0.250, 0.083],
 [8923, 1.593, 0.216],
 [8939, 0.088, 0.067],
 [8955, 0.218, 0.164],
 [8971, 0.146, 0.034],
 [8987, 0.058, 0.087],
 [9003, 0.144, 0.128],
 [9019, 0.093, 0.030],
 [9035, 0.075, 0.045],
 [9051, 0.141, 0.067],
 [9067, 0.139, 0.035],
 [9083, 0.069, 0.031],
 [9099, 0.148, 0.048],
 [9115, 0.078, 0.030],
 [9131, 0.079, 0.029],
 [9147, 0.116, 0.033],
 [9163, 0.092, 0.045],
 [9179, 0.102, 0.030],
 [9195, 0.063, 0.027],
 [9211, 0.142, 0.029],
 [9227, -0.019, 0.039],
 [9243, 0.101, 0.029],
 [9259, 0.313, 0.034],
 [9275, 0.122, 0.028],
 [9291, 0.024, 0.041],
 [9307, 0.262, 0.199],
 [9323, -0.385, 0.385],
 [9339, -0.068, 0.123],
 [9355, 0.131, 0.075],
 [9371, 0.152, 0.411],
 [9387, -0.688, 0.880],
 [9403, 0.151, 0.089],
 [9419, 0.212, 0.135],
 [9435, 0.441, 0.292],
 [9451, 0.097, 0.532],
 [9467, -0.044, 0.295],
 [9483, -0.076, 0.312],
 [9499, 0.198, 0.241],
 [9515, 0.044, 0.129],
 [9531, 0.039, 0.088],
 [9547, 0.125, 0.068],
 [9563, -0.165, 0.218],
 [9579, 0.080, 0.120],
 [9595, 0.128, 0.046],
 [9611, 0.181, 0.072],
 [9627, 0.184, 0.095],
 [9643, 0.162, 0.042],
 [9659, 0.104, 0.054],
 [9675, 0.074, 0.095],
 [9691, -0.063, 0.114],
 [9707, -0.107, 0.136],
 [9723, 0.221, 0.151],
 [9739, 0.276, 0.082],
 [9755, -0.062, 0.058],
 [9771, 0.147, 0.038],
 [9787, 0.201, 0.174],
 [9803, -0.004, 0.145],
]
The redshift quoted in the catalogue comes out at 1.393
